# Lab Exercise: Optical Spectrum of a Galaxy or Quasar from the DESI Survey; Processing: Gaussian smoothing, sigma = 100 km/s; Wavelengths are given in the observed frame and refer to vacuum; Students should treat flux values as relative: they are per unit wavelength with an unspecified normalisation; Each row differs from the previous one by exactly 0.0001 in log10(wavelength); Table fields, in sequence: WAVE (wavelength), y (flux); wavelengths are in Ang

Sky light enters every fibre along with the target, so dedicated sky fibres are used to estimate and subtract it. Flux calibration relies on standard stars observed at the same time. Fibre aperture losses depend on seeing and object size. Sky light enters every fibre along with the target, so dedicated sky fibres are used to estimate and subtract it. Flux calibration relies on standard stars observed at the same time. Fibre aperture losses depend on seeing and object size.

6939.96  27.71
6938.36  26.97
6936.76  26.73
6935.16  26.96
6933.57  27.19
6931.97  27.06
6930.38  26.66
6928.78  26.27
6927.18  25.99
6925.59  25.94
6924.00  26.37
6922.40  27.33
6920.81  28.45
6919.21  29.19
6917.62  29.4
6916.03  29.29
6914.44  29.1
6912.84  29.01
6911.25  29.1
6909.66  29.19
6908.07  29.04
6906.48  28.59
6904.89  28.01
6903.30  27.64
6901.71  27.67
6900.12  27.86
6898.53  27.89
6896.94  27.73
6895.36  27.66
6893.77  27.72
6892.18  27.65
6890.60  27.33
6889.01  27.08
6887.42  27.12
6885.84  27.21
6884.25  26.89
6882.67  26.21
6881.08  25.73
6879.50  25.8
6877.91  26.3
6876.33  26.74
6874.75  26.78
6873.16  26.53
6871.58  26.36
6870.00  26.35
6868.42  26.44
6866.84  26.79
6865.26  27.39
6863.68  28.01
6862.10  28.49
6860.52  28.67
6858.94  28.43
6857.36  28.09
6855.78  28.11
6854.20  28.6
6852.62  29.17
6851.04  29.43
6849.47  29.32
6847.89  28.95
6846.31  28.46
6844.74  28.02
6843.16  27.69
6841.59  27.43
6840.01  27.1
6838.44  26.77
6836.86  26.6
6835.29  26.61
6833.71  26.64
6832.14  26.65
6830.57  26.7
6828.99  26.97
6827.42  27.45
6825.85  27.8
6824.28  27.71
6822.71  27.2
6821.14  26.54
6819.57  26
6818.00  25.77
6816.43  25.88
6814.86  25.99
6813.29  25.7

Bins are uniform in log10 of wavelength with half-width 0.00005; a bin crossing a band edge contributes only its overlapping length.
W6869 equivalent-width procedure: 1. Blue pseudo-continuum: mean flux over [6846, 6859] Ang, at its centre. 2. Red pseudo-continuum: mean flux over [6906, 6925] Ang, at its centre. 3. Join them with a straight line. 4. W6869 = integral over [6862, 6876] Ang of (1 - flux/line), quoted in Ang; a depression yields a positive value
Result 0.9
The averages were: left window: 28.7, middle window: 26.9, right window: 28.6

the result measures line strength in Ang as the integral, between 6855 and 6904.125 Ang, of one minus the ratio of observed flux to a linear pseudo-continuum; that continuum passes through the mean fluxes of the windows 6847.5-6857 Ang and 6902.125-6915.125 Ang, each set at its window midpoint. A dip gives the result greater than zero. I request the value 2.6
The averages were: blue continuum 28.9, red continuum 28.7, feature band 27.2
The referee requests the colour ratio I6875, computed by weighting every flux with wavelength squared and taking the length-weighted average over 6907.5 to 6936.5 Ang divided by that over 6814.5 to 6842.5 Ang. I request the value 1.07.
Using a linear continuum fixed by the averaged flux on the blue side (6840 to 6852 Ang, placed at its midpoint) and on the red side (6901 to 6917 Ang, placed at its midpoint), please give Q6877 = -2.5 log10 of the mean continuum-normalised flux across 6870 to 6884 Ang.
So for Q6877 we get 0.09 mag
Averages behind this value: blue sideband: 28.4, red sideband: 28.7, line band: 26.3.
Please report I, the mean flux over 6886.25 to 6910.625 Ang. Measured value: 27.9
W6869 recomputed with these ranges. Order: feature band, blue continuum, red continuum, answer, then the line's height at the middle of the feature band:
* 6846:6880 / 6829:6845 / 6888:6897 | -0.59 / 27.2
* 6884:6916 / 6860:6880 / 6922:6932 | -1.60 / 26.7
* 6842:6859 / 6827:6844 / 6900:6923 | -0.79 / 27.3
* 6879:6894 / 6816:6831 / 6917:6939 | 0.09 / 27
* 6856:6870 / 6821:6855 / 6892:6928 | 0.04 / 27.8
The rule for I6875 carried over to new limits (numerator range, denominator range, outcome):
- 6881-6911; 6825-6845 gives 1.04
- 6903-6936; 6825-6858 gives 1.03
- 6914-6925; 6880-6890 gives 1.07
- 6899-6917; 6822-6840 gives 1.08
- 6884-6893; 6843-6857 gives 0.96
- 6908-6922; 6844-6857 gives 1.03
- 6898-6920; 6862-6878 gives 1.08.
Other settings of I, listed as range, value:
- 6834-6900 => 27.5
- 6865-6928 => 27.5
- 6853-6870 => 27.9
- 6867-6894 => 26.7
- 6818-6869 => 27.6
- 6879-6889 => 26.6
